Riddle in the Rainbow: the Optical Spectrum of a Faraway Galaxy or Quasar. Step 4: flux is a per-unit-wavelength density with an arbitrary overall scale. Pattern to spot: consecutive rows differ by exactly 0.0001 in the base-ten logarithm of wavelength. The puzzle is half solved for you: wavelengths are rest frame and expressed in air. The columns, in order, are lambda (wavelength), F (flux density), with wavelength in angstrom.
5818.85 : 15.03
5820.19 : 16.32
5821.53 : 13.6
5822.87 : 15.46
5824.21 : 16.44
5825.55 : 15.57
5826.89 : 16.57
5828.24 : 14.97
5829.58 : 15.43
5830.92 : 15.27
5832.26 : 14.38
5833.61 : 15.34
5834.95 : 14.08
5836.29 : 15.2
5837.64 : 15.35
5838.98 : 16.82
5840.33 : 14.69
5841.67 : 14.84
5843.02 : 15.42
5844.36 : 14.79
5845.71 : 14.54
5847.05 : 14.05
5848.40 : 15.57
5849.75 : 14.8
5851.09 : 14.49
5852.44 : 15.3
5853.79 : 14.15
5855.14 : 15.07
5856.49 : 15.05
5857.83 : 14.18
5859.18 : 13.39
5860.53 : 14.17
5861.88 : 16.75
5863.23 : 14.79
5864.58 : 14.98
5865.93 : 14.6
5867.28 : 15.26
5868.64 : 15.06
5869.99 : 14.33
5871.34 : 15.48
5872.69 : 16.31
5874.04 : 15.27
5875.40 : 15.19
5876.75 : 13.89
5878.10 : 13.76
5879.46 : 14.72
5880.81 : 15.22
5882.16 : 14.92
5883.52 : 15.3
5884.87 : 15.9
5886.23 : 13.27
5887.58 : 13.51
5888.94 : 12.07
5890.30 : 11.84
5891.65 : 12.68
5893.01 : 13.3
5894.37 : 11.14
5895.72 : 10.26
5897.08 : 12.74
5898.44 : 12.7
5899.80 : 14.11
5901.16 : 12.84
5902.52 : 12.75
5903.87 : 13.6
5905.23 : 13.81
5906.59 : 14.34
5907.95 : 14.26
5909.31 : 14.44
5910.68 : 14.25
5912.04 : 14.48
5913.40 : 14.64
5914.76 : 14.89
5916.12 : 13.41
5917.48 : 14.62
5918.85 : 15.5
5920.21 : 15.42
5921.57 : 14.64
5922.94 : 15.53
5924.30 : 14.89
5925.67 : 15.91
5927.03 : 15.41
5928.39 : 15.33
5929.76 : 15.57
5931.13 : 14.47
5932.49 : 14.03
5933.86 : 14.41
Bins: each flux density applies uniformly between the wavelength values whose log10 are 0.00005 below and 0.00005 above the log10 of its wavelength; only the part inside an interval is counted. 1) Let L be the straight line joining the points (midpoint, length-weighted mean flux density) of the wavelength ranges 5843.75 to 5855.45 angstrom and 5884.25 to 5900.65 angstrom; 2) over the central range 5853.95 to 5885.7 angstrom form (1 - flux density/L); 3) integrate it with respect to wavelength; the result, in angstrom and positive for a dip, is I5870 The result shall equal -2.59 angstrom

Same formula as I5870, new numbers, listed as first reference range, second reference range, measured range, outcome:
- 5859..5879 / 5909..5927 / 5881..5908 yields 2.9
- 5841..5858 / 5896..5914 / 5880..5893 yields 0.2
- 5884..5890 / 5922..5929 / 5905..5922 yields 0.4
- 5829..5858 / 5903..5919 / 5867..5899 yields 1.5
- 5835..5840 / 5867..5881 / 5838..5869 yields 0.7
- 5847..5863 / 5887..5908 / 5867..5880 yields -0.9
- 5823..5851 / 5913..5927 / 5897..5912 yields 1.3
